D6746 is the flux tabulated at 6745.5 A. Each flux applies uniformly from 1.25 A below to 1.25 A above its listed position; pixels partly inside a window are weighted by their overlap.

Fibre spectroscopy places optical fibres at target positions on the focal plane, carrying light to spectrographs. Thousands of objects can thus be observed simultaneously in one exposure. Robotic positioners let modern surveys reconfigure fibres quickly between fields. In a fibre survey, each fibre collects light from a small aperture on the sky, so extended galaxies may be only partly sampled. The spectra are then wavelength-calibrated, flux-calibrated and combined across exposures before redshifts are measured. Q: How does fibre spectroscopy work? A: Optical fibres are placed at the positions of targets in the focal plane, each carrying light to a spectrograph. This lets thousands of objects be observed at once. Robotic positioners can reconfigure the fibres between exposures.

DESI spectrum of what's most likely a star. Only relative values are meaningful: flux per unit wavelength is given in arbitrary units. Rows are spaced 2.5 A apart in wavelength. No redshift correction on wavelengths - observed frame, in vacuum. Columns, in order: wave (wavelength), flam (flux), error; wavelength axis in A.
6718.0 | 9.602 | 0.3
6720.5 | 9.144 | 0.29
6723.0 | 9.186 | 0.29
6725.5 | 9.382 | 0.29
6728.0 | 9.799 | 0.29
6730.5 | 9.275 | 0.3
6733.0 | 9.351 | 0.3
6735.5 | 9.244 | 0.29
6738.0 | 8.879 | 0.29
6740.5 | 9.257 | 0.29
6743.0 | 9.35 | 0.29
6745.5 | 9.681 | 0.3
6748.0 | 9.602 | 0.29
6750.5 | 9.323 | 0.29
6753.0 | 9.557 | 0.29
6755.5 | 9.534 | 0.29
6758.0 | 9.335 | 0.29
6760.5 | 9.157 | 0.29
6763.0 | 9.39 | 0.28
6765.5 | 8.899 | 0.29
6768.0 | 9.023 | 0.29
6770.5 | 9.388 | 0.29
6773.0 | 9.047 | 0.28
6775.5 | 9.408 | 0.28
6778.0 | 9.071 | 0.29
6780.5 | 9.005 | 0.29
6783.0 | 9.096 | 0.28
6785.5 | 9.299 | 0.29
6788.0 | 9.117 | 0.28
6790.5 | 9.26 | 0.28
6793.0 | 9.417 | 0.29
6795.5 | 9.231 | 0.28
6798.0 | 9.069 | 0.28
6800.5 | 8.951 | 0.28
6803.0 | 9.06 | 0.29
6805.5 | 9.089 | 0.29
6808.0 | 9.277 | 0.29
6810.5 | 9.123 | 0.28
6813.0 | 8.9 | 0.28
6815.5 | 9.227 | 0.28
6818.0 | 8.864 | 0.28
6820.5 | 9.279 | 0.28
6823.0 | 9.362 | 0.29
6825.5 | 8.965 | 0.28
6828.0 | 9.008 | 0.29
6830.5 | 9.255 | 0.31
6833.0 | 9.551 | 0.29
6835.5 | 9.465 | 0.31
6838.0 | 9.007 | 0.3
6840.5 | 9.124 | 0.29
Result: 9.681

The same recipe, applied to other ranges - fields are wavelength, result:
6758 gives 9.335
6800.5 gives 8.951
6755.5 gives 9.534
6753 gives 9.557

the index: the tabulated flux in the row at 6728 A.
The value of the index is 9.799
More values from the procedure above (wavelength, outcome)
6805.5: 9.089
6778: 9.071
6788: 9.117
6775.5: 9.408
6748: 9.602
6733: 9.351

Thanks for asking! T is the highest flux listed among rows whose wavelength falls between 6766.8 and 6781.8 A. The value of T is 9.408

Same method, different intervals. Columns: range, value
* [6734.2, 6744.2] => 9.35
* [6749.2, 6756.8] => 9.557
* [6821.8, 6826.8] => 9.362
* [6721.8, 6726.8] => 9.382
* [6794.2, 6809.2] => 9.277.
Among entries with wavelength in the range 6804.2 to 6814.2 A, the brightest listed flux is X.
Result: 9.277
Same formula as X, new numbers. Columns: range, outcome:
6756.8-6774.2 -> 9.39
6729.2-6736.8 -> 9.351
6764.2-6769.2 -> 9.023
